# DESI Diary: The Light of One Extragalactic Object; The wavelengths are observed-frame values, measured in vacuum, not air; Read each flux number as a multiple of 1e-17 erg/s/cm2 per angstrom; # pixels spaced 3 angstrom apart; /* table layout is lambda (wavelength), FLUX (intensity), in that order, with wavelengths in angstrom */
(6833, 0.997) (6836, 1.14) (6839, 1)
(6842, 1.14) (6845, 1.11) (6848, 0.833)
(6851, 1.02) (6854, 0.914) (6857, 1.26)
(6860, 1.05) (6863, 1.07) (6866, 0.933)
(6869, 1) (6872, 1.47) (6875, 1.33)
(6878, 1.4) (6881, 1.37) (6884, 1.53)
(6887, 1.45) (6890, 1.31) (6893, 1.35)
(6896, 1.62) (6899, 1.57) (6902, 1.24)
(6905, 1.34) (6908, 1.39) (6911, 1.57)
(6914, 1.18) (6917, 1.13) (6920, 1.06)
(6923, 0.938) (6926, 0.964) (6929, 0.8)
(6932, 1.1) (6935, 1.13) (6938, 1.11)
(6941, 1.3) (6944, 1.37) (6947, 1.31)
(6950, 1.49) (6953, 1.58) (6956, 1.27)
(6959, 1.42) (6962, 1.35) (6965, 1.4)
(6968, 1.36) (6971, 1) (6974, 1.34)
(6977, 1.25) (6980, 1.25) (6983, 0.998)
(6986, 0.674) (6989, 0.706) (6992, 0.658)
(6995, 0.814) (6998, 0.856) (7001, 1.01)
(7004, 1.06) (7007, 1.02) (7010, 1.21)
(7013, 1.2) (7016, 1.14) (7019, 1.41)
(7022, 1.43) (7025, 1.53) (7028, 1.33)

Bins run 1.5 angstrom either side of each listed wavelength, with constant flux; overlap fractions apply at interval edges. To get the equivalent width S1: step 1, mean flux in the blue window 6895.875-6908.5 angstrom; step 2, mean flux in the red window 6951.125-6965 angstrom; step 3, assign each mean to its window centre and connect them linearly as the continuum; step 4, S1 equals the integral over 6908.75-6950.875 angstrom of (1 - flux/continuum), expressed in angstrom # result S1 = 7.06 angstrom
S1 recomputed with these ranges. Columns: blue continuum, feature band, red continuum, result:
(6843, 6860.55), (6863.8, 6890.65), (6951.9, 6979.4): -5.0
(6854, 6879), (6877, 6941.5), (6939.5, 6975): -0.8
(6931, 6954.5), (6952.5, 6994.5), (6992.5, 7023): 2.4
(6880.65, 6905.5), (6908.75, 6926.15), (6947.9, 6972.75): 2.9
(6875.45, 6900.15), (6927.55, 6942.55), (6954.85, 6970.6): 3.1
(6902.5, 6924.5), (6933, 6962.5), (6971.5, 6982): -2.2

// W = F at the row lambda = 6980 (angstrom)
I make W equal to 1.25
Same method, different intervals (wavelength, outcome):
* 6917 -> 1.13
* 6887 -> 1.45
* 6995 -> 0.814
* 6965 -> 1.4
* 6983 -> 0.998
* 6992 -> 0.658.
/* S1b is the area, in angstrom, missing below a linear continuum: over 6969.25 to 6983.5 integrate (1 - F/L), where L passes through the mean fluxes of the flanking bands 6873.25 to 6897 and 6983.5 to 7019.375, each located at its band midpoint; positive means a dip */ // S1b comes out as -1.6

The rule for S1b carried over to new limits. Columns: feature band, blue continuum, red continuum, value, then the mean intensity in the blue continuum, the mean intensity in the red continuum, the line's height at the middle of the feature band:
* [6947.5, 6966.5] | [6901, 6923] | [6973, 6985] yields -3.28 angstrom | 1.25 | 1.18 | 1.2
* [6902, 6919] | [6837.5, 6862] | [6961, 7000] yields -4.29 angstrom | 1.04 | 1.05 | 1.04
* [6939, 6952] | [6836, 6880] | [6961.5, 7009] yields -3.69 angstrom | 1.11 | 1.04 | 1.06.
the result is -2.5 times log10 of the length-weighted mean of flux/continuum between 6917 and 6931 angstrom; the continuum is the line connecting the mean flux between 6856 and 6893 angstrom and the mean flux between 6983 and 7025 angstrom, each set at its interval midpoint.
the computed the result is 0.22 mag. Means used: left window 1.27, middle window 0.966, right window 1.03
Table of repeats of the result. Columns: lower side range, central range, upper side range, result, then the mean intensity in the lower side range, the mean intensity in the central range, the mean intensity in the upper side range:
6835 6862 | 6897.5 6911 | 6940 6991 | -0.23 mag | 1.05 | 1.41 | 1.23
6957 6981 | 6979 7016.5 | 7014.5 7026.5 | 0.36 mag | 1.3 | 0.961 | 1.38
